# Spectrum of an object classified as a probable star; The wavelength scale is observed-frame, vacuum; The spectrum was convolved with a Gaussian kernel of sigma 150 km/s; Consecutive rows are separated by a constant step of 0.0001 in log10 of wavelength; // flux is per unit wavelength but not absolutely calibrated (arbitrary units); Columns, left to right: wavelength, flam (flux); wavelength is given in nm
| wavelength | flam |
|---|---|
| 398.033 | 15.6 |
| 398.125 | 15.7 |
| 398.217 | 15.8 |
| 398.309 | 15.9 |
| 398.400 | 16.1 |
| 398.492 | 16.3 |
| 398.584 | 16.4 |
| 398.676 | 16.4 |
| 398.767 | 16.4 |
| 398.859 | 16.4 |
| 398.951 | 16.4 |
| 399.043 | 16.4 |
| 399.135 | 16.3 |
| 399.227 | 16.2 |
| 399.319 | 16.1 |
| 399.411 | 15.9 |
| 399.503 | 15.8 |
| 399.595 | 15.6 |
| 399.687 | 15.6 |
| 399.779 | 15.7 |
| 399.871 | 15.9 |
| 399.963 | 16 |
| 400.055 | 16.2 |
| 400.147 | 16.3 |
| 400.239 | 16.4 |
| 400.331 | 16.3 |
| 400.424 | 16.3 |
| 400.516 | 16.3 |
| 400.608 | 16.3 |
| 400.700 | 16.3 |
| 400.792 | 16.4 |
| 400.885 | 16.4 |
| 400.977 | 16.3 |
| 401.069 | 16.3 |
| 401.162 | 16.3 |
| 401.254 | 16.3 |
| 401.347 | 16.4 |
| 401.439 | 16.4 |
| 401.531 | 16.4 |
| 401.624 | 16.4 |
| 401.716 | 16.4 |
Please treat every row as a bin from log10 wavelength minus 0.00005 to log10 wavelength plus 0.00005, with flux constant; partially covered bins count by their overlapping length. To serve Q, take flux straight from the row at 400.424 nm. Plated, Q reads 16.3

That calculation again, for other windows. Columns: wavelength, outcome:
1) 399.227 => 16.2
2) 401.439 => 16.4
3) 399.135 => 16.3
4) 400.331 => 16.3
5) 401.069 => 16.3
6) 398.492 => 16.3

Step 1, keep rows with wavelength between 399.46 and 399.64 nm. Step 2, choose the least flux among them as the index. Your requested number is 15.6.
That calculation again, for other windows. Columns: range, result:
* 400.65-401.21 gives 16.3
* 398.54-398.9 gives 16.4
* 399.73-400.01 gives 15.7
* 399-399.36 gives 16.1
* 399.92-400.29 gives 16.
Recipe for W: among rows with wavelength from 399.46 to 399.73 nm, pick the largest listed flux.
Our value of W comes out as 15.8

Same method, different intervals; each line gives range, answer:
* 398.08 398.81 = 16.4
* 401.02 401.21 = 16.3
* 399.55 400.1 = 16.2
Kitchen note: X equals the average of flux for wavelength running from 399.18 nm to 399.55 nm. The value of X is 16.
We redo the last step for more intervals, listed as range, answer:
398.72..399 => 16.4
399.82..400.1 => 16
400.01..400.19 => 16.3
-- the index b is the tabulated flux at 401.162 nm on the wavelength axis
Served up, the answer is 16.3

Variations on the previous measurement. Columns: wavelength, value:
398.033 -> 15.6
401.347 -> 16.4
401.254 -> 16.3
